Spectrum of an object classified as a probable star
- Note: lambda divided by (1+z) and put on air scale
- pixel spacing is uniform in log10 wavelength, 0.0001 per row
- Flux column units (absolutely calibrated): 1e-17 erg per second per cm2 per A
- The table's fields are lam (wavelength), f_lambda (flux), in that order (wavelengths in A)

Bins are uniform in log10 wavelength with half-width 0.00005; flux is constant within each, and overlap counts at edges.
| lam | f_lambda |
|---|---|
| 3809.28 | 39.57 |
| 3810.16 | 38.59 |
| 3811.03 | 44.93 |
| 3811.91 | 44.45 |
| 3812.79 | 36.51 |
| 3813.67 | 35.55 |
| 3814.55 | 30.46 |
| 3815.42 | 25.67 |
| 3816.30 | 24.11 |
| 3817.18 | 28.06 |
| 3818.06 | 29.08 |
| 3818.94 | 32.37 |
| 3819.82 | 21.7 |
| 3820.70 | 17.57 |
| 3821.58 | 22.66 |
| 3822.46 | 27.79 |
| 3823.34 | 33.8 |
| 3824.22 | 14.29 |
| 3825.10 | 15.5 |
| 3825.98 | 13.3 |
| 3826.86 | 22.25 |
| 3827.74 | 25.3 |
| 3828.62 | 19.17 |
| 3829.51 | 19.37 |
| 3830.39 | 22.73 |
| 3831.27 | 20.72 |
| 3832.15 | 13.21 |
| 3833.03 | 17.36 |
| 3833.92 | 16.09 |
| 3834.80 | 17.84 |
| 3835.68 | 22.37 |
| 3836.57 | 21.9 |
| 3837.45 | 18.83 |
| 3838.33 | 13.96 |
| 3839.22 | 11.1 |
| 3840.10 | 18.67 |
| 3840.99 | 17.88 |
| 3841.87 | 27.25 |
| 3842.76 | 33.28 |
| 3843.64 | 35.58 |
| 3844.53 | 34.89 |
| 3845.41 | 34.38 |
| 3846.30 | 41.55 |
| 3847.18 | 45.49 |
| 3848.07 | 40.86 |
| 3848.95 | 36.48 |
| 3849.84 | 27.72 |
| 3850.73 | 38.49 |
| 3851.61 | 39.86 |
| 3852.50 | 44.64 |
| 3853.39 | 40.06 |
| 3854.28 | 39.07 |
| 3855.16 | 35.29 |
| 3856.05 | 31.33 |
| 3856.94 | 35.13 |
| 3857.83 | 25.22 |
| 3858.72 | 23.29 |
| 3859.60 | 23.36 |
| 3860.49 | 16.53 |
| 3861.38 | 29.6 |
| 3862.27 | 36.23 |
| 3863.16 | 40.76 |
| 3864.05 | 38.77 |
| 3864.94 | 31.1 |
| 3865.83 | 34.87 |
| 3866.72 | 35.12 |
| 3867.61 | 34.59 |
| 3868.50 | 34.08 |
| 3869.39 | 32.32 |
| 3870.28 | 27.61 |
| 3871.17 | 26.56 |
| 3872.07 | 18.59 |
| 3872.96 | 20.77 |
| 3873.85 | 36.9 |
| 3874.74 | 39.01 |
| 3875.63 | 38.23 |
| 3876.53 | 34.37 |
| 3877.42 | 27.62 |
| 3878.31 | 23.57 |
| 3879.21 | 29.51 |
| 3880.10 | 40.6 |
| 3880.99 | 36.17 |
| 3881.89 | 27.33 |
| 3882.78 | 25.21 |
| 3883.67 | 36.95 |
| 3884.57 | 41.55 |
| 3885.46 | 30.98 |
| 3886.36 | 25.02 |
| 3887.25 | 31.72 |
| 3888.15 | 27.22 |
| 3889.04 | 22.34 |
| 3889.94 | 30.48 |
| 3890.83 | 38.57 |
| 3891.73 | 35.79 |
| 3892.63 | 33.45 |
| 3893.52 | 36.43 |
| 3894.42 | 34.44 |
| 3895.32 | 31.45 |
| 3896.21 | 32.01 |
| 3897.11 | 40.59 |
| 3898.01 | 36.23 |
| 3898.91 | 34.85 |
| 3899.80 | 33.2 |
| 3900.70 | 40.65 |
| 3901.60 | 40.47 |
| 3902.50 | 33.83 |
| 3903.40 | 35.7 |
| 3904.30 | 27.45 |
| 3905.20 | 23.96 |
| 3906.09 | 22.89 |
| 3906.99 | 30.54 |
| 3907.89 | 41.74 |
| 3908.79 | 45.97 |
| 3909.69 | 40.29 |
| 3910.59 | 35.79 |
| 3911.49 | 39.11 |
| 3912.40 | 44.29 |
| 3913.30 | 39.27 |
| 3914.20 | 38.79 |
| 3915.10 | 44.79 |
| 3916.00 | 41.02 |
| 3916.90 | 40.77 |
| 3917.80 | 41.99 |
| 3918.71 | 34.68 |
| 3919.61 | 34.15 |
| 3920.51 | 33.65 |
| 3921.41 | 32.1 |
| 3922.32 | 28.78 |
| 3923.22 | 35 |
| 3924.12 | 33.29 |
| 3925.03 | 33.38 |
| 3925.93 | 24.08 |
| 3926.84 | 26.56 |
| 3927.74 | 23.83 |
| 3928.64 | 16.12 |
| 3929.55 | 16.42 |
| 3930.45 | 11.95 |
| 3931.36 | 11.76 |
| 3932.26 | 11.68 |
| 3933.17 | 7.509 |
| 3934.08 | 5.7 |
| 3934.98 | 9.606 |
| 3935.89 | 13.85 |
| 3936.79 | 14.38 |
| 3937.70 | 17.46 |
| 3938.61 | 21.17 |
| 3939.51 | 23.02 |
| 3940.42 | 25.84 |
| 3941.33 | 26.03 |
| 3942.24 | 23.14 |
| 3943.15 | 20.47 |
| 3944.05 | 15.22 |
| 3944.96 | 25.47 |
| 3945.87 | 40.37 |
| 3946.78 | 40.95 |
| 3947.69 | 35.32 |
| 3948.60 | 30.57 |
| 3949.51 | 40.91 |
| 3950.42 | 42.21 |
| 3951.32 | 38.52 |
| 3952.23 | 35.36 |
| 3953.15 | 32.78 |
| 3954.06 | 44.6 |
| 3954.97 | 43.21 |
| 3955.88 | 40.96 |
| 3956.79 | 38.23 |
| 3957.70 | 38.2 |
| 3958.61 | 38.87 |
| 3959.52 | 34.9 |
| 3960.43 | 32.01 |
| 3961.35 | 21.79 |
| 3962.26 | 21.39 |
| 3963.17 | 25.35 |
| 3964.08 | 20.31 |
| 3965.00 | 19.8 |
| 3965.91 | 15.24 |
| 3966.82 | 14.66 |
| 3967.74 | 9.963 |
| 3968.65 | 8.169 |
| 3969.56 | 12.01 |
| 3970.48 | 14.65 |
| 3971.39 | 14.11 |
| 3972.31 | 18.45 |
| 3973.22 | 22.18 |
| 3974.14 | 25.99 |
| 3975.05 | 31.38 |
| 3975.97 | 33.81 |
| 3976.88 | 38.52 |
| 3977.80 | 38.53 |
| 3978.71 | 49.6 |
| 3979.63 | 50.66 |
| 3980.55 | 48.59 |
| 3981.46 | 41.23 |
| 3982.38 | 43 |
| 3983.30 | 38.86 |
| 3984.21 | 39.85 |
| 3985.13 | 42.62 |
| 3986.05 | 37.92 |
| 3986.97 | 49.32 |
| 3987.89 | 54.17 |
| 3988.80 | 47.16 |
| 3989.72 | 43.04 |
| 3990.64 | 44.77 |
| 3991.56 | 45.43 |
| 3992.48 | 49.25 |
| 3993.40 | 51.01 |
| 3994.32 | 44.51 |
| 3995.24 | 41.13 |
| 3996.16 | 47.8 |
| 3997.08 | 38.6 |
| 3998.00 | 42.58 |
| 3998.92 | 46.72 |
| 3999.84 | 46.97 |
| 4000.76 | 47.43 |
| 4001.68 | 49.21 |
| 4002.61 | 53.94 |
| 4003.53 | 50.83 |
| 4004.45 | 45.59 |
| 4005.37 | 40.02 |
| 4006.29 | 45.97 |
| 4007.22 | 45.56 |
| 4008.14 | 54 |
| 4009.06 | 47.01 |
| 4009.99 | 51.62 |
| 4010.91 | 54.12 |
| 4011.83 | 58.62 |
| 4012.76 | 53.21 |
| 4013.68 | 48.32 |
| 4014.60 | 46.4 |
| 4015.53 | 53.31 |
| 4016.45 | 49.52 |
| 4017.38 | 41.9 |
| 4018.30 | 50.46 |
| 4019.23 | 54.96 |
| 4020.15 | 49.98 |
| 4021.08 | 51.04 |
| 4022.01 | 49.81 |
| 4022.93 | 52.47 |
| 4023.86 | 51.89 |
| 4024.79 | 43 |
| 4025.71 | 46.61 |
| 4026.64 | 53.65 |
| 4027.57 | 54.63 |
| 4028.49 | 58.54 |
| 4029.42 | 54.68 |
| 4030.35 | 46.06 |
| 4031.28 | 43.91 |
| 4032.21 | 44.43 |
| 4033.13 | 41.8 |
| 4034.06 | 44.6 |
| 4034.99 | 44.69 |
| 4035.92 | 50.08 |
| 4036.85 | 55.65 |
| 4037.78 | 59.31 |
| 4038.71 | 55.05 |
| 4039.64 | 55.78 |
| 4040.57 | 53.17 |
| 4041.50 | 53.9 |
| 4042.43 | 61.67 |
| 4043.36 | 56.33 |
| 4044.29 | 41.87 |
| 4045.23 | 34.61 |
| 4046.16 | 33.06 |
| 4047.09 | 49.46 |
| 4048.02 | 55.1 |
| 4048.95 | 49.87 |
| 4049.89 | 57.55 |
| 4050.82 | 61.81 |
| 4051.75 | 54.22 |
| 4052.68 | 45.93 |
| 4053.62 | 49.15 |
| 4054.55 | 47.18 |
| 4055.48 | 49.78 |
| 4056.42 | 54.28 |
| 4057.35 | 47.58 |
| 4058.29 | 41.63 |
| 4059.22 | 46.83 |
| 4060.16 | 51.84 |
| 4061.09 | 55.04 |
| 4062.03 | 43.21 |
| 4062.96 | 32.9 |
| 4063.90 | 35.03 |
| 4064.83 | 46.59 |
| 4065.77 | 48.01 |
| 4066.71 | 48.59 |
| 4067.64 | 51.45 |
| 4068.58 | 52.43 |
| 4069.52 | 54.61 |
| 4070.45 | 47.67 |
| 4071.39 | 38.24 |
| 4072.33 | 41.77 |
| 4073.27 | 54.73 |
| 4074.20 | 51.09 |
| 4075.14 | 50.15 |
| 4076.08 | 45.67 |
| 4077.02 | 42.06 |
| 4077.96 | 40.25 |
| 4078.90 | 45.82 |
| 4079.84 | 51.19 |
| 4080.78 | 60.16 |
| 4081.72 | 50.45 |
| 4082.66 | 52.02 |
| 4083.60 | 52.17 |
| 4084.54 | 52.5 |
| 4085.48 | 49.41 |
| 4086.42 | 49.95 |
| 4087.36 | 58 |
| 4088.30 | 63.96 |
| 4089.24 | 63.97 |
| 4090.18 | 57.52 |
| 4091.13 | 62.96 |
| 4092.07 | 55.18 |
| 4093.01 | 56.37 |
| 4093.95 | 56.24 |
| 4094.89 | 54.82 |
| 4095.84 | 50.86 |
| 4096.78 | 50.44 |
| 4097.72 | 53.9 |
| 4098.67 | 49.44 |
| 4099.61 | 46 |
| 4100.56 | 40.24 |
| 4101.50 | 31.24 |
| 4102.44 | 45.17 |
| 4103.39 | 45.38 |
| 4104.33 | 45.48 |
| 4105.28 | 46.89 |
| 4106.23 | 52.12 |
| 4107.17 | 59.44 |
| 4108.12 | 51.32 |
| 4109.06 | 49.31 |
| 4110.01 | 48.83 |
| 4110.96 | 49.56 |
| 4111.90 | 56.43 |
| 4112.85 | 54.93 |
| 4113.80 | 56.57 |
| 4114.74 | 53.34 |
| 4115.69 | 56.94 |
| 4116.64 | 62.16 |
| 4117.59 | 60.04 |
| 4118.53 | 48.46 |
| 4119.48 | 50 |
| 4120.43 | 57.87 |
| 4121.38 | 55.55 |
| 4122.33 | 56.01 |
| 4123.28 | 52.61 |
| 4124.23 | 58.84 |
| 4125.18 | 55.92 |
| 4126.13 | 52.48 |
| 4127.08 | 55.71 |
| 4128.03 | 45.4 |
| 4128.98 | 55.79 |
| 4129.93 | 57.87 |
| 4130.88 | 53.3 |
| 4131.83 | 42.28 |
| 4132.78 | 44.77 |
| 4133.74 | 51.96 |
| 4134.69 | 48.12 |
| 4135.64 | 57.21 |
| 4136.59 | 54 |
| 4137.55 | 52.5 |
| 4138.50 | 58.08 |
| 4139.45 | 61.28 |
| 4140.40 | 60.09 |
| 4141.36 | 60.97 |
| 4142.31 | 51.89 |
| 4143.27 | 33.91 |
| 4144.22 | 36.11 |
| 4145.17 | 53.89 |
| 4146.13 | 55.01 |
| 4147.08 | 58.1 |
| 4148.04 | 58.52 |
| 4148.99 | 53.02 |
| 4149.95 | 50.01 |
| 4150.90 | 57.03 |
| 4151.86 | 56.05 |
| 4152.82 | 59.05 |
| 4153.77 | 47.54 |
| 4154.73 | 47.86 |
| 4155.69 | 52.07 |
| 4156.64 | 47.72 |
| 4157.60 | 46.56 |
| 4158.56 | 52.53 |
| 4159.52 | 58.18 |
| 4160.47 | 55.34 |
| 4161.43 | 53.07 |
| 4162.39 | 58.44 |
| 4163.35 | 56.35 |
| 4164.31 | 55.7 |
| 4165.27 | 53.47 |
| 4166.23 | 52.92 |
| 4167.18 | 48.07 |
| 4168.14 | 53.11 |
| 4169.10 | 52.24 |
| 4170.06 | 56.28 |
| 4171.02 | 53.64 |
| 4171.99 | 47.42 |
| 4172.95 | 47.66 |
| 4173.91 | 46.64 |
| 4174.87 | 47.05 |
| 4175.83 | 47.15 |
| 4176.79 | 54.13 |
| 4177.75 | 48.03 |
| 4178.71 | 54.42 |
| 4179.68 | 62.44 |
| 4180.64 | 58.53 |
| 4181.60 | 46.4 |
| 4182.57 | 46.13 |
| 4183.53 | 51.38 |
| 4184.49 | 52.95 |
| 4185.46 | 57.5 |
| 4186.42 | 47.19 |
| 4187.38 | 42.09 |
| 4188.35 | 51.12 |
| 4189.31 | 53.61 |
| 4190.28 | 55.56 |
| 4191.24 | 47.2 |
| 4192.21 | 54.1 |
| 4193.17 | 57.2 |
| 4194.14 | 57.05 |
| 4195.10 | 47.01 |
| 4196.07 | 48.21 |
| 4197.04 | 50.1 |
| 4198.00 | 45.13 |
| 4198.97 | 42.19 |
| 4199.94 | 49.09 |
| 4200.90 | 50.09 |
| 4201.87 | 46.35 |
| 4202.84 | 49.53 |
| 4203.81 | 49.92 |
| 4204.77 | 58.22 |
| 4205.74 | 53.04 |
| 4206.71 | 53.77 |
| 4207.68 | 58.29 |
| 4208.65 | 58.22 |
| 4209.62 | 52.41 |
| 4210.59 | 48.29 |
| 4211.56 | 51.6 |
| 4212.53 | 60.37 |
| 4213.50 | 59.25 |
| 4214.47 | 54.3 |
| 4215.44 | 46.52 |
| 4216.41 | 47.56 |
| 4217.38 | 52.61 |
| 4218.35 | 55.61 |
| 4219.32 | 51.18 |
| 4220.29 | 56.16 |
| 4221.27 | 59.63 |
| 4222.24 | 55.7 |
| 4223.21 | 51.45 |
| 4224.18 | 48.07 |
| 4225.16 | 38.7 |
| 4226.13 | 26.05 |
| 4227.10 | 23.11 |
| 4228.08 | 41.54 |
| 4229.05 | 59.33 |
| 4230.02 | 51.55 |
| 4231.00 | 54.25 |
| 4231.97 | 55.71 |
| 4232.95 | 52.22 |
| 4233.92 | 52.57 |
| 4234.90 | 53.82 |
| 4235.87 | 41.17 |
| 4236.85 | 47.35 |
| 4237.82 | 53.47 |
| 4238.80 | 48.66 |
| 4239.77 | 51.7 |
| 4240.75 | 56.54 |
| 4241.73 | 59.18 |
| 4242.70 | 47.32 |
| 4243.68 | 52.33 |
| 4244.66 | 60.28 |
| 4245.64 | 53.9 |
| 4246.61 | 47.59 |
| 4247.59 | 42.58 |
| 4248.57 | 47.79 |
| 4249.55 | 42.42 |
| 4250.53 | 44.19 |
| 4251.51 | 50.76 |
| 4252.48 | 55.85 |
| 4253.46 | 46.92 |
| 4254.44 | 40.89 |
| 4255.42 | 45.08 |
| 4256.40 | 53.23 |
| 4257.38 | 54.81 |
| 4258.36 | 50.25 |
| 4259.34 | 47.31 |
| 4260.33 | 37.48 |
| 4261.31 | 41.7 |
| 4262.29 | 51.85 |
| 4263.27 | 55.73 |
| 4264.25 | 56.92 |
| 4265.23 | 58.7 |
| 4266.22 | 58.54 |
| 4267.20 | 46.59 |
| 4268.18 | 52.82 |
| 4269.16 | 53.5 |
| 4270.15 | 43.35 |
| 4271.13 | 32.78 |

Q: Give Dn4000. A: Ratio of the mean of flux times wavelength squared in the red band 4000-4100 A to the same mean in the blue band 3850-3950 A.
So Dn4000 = 1.76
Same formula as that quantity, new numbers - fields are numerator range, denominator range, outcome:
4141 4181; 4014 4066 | 1.13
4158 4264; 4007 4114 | 1.09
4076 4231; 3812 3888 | 2.09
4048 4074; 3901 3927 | 1.48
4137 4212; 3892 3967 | 1.94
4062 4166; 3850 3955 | 1.85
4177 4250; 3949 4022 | 1.43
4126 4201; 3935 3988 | 1.89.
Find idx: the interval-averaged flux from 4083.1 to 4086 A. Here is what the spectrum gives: 51.4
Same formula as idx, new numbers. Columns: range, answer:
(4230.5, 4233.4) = 53.9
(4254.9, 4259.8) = 50.1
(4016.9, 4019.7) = 49.1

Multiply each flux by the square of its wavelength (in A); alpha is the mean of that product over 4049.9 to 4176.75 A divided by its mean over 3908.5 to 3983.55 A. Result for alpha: 1.91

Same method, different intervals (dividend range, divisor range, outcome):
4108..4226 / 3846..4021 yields 1.70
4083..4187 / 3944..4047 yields 1.34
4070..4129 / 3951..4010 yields 1.46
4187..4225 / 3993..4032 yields 1.16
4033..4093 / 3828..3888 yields 1.88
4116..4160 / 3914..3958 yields 2.05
